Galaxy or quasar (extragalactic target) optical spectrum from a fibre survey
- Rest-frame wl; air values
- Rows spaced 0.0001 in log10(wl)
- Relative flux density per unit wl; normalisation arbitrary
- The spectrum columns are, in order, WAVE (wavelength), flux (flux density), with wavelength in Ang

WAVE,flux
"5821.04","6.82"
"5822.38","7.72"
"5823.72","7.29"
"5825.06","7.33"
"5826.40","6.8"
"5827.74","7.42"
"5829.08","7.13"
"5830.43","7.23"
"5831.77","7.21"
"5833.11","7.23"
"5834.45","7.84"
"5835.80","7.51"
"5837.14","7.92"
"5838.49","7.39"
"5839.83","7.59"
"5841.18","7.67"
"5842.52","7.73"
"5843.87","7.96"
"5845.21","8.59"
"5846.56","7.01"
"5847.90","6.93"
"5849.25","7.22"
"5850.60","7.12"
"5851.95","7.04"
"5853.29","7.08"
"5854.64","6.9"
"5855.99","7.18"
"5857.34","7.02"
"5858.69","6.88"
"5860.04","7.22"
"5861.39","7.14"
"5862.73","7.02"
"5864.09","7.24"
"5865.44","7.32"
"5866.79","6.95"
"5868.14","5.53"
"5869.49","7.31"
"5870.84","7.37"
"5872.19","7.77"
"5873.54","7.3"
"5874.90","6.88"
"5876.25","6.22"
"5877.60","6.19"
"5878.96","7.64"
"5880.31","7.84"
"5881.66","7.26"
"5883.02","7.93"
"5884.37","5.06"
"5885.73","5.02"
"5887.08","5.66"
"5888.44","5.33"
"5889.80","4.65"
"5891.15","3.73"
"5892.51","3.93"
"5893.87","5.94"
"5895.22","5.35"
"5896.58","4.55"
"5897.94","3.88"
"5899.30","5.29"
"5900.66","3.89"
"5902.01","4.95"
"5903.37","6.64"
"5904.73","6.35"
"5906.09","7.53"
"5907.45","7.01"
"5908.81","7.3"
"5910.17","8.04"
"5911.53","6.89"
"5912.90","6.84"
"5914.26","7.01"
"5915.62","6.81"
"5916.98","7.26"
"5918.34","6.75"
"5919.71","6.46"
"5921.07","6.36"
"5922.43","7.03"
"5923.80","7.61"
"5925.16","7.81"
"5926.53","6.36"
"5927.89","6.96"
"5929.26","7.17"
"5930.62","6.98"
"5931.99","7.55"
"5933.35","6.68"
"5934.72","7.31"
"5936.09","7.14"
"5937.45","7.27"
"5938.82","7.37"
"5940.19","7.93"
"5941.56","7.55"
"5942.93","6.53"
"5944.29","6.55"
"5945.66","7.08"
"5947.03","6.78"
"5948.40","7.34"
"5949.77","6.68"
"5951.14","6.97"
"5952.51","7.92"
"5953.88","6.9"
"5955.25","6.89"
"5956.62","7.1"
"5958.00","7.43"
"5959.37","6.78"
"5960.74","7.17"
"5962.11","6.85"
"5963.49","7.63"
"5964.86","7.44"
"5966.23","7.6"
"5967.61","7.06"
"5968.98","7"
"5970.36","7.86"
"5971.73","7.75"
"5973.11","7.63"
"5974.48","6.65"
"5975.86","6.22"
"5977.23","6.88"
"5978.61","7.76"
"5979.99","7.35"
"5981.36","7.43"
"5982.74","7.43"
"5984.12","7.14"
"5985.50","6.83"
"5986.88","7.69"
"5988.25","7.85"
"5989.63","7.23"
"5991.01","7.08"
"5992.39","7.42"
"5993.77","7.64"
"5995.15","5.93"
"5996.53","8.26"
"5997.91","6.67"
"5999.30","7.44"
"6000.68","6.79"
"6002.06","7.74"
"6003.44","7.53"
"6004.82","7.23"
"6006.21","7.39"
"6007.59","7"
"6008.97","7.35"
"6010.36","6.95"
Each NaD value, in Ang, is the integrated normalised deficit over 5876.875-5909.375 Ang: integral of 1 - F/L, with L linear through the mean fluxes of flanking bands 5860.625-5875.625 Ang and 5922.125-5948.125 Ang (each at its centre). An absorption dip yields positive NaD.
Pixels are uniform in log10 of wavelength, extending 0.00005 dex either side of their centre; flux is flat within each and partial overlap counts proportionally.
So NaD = 6.0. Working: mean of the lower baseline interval 7.08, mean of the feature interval 5.78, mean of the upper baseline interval 7.14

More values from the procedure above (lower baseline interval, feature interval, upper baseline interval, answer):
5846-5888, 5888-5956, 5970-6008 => 5.1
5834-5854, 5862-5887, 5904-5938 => 1.6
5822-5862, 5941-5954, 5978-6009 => 0.5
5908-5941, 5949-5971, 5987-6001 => 0.0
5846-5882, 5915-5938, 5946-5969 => 0.3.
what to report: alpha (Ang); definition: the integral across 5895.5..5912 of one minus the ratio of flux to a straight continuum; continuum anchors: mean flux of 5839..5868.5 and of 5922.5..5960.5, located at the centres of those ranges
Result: 2.7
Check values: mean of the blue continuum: 7.22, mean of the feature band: 6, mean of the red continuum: 7.13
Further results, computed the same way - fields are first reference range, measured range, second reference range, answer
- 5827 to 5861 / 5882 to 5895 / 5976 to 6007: 3.60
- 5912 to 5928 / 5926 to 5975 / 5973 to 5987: -0.87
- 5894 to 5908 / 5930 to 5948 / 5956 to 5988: -1.89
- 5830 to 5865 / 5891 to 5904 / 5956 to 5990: 4.37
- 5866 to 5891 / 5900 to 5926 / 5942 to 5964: -0.06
